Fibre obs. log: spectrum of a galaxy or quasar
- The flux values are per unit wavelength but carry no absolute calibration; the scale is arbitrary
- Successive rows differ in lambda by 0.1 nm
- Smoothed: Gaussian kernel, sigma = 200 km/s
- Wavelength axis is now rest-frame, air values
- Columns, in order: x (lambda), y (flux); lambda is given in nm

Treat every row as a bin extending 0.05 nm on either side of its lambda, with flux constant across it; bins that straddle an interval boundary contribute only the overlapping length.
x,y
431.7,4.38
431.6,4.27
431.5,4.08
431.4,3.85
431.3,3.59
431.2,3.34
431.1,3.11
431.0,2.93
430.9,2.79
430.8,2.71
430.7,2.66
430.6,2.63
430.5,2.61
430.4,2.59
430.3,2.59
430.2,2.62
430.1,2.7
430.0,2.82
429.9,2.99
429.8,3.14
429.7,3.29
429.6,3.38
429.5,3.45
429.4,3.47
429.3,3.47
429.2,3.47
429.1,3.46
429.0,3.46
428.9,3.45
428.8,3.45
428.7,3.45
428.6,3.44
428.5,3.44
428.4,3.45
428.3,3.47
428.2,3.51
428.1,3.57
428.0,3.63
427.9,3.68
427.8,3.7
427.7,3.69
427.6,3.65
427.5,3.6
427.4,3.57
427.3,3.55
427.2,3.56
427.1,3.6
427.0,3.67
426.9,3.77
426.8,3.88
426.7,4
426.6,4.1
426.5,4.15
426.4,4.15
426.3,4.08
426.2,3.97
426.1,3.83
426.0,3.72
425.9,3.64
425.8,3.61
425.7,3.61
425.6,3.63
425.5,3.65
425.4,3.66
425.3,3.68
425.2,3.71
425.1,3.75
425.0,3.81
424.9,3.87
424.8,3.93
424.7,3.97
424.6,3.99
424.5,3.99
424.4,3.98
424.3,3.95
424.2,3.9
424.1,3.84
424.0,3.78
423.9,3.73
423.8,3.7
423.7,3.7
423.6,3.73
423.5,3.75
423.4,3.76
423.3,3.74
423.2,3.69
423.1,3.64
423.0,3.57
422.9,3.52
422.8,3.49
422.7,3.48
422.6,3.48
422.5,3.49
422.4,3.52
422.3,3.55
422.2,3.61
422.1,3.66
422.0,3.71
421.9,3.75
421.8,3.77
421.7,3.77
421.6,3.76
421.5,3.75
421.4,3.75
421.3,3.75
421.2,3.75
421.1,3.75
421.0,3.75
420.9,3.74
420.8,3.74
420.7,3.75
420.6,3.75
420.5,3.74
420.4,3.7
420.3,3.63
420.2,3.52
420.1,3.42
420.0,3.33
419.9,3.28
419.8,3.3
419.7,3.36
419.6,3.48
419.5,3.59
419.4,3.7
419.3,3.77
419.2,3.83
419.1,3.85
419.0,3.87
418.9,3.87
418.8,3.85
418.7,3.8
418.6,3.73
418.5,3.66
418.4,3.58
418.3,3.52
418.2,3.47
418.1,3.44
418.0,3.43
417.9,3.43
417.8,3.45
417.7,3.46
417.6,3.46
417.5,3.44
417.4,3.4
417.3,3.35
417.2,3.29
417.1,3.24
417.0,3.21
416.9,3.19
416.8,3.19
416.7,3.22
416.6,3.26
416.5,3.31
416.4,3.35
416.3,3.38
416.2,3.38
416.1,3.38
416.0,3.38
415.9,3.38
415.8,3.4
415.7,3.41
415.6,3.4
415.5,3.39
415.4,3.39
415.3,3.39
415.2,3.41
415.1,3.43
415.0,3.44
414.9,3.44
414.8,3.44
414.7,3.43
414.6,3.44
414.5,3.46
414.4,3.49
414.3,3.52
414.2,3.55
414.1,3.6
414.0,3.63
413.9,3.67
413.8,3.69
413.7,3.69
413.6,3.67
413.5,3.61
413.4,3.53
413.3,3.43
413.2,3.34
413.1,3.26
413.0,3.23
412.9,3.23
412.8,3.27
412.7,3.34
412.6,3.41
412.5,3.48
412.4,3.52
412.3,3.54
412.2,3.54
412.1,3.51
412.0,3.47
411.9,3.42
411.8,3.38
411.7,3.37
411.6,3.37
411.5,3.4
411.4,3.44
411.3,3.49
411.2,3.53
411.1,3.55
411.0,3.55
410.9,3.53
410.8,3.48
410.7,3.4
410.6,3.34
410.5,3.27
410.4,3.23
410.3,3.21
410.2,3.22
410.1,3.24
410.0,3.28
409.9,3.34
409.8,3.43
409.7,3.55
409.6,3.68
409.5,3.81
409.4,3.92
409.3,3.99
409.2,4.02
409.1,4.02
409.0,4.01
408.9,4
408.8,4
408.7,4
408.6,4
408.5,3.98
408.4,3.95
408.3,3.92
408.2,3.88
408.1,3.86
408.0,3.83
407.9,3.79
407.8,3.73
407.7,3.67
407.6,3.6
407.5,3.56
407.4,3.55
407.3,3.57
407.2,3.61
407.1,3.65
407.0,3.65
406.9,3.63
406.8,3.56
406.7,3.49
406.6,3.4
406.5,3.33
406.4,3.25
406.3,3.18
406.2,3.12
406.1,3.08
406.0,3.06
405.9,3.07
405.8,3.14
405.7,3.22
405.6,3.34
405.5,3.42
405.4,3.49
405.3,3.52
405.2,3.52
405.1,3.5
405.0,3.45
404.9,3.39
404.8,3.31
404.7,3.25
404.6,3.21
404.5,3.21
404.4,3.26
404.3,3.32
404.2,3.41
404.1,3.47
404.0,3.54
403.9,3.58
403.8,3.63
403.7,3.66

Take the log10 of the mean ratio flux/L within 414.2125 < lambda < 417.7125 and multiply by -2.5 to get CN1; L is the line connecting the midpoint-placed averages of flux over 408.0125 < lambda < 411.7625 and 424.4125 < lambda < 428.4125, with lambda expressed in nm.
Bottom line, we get 0.09 mag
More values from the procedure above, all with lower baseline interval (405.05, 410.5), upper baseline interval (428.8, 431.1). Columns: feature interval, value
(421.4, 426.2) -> -0.17 mag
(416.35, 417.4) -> 0.03 mag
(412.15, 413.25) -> 0.02 mag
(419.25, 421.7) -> -0.11 mag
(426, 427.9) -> -0.22 mag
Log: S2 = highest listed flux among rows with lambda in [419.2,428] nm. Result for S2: 4.15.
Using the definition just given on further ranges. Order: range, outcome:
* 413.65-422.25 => 3.87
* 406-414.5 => 4.02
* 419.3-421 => 3.77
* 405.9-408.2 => 3.88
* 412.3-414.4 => 3.69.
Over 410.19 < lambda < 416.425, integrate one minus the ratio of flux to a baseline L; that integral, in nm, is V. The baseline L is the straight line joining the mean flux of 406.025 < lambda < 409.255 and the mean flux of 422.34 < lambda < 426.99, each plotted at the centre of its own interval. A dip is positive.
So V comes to 0.457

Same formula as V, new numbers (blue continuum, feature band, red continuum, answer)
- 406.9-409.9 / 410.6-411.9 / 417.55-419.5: 0.10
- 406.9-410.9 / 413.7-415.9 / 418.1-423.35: 0.11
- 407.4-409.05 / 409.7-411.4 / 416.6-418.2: 0.15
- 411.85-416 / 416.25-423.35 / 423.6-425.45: 0.19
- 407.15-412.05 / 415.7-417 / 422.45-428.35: 0.13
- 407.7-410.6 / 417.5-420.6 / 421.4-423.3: 0.06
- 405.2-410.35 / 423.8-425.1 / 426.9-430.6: -0.19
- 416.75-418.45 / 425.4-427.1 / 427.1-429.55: -0.16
